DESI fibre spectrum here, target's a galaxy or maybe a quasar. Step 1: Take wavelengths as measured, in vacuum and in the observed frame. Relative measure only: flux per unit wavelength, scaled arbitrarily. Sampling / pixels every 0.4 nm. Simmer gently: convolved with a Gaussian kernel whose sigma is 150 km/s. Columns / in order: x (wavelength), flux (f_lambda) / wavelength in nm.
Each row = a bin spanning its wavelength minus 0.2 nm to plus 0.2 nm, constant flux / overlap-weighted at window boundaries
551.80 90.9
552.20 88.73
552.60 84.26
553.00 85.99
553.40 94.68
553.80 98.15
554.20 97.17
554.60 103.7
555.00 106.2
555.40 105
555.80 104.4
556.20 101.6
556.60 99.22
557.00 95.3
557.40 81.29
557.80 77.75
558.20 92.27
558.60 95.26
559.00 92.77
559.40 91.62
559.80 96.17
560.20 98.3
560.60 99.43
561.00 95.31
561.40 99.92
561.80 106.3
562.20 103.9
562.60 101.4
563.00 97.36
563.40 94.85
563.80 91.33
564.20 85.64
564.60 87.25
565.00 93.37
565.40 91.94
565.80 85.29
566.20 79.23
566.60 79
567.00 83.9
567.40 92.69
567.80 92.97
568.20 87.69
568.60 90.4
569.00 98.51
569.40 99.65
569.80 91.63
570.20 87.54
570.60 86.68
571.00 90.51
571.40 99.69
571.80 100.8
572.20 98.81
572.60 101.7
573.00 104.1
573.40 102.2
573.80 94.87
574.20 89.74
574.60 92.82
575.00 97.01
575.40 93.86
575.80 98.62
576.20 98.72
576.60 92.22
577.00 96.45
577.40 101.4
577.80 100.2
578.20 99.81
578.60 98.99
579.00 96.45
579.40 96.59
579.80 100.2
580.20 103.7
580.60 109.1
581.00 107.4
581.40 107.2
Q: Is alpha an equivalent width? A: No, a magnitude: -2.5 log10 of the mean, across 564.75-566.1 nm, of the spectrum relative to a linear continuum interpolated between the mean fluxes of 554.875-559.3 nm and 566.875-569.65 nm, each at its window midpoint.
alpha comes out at 0.05 mag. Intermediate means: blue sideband 95.3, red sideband 92.5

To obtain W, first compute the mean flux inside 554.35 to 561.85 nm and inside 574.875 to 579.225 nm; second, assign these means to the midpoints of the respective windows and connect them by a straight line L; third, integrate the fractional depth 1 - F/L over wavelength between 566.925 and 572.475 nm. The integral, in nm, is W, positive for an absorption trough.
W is 0.23 nm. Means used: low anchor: 96.8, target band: 93.3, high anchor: 97.6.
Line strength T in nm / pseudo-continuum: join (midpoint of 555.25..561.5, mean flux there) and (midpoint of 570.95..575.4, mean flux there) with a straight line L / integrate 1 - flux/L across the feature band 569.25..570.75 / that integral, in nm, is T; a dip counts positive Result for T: 0.09 nm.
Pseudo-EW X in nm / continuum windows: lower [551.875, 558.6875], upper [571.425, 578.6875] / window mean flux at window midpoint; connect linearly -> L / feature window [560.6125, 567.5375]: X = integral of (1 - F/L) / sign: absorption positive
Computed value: 0.262 nm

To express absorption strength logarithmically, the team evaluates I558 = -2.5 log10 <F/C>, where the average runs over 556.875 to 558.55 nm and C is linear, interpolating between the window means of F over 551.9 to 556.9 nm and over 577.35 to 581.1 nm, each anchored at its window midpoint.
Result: 0.13 mag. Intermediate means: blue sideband 97.3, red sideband 101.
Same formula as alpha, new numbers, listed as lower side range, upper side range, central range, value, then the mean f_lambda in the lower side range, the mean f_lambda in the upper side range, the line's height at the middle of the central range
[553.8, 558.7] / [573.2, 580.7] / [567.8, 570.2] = 0.050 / 96.7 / 97.9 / 97.4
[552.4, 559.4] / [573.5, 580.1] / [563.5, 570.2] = 0.077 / 94.9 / 96.9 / 96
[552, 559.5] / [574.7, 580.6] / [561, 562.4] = -0.073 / 94.5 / 98.4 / 95.6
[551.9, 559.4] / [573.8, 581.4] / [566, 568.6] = 0.124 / 94.5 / 98.6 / 96.7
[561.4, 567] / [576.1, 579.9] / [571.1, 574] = -0.048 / 92.1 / 98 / 95.7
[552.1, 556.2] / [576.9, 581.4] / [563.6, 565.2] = 0.110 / 97.3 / 101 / 98.9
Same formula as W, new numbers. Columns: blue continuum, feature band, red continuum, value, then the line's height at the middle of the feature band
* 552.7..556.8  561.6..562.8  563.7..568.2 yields -0.164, 91.4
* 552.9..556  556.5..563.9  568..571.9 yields 0.157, 97.3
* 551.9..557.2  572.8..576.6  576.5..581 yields 0.112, 99.6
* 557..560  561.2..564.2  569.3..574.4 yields -0.214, 91.8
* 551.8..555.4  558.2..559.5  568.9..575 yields 0.030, 95.4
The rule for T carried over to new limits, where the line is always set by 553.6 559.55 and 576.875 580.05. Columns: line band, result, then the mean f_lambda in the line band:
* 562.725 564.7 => 0.105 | 91.9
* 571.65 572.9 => -0.033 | 101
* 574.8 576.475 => 0.029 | 96.8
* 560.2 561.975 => -0.059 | 99.9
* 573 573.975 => -0.015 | 99.8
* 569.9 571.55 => 0.119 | 90.9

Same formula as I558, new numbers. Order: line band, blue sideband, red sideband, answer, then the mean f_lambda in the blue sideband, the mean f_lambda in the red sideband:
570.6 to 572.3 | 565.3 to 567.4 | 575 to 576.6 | -0.06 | 84.3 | 96.5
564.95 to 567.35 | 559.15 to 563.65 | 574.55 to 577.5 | 0.15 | 98.5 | 96.4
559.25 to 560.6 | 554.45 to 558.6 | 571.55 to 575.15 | 0.01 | 96.5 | 98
